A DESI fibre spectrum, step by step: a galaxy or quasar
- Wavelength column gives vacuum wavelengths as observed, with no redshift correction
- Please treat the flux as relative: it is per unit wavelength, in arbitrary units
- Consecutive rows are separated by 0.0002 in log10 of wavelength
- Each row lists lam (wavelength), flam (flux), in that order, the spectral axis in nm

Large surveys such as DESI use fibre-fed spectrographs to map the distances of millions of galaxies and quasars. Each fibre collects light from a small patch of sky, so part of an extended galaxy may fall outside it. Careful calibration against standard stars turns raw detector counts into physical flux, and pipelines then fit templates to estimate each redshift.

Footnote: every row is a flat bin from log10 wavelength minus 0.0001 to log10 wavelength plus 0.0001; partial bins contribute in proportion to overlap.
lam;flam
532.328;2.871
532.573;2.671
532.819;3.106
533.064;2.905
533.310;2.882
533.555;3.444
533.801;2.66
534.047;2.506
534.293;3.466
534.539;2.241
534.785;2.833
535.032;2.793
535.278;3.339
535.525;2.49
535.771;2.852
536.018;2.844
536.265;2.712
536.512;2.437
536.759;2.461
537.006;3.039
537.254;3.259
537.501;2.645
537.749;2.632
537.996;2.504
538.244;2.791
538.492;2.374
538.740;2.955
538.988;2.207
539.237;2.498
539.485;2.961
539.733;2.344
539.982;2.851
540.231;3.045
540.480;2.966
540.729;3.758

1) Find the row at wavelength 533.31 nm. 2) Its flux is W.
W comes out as 2.882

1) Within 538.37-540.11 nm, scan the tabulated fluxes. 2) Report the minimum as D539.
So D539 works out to 2.207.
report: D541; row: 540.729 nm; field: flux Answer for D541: 3.758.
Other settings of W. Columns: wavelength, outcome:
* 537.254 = 3.259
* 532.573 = 2.671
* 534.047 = 2.506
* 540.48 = 2.966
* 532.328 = 2.871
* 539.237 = 2.498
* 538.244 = 2.791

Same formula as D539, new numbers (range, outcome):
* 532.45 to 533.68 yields 2.671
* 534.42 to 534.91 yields 2.241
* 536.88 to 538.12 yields 2.504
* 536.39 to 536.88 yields 2.437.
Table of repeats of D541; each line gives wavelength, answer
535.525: 2.49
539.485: 2.961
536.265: 2.712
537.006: 3.039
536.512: 2.437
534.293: 3.466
